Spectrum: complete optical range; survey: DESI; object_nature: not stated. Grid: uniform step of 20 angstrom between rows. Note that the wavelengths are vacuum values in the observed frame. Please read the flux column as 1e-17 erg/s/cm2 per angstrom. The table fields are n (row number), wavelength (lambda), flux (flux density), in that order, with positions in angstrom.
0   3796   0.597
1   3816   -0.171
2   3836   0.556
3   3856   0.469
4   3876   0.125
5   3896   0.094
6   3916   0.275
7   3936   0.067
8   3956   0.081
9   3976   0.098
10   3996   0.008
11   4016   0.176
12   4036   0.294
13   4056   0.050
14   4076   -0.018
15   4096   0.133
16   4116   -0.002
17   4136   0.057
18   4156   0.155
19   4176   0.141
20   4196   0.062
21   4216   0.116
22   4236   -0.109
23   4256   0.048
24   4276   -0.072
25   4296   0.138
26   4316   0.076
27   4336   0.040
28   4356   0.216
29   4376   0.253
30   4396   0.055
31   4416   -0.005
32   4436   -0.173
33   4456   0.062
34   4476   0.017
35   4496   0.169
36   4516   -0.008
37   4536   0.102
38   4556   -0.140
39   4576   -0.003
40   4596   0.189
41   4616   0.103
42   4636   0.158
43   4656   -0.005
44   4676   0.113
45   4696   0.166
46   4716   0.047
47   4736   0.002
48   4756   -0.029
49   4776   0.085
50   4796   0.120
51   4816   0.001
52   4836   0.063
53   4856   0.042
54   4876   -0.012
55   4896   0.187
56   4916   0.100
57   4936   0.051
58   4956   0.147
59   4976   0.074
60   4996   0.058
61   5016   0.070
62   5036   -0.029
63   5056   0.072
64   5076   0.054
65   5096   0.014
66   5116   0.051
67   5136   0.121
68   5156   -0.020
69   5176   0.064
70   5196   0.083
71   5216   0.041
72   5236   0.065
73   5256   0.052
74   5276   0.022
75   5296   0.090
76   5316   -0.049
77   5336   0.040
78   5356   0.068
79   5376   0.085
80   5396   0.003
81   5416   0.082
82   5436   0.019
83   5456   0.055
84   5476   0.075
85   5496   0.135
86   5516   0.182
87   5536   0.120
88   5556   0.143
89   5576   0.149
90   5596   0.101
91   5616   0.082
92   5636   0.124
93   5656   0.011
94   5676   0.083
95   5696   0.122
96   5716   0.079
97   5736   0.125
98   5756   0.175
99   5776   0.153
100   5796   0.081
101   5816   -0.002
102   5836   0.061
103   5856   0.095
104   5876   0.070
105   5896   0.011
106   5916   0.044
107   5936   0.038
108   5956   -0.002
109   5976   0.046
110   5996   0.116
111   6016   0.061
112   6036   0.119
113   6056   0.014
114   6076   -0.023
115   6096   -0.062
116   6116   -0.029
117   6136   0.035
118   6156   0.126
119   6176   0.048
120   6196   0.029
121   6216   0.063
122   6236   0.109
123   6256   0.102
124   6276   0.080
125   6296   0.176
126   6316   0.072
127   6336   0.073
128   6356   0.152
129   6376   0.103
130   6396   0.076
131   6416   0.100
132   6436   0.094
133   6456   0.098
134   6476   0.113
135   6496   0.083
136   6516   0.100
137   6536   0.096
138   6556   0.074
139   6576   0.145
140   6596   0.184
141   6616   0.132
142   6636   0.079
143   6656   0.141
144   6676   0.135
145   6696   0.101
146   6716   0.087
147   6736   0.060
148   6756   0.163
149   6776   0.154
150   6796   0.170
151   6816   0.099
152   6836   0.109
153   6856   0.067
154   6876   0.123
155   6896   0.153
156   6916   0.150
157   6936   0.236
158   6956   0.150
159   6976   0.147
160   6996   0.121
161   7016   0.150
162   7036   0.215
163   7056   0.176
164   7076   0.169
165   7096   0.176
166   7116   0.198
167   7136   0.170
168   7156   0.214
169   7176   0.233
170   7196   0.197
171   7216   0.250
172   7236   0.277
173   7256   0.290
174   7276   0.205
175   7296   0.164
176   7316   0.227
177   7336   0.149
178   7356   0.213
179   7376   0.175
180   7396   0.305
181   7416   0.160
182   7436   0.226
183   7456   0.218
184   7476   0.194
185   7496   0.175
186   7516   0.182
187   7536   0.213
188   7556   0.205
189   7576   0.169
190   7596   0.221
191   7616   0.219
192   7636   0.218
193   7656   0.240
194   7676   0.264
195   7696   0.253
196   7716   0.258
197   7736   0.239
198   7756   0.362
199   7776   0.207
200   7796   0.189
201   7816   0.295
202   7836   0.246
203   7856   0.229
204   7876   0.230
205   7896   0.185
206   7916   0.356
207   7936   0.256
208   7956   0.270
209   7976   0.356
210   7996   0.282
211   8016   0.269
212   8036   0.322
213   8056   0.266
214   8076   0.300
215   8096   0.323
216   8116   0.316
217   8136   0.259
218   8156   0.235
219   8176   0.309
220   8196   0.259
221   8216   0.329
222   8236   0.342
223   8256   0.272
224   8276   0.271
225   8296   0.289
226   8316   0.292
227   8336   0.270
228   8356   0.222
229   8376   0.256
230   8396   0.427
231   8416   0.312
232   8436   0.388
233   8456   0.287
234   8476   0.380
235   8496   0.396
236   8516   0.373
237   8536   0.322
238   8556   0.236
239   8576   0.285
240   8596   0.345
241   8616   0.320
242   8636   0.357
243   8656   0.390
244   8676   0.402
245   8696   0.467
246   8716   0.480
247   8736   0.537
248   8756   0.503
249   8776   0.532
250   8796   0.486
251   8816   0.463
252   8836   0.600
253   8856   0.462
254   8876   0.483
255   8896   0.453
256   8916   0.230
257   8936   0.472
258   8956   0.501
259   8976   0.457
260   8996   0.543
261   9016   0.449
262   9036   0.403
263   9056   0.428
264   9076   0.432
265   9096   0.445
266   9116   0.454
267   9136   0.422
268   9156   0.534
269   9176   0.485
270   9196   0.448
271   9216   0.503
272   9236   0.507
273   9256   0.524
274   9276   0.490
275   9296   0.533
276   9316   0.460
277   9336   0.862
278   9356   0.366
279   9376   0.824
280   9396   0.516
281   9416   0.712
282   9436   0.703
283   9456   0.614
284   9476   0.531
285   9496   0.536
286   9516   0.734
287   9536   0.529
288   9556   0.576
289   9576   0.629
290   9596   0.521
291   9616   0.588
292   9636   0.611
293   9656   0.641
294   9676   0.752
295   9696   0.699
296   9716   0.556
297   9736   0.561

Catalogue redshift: 1.174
